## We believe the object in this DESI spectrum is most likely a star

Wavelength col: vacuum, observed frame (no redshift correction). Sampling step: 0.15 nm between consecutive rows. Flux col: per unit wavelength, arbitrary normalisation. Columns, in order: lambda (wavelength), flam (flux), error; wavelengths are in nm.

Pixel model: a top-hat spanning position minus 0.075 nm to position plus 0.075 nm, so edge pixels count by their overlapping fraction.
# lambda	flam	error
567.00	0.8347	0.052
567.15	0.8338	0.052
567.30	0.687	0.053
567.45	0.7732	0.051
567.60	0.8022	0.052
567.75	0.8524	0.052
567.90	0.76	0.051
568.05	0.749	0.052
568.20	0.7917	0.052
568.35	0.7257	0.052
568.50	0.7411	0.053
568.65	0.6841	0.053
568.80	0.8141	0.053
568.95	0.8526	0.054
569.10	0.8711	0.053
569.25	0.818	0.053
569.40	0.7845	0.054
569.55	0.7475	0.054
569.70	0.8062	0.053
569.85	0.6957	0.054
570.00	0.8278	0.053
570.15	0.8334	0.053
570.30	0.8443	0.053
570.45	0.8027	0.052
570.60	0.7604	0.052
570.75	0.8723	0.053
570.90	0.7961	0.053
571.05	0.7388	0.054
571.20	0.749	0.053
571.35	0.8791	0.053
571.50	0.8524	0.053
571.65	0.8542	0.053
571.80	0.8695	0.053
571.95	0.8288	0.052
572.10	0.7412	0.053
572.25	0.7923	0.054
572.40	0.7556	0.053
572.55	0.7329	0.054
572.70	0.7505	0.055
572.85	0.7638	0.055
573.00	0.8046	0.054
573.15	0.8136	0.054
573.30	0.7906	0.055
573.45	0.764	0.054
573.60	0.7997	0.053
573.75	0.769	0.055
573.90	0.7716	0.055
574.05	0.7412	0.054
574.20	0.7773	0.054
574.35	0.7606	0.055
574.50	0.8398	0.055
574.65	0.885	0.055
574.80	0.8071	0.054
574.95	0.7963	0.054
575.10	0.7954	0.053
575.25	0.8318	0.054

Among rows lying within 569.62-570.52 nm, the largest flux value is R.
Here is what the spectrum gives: 0.8443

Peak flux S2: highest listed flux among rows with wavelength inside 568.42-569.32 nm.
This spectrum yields 0.8711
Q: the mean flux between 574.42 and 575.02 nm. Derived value 0.832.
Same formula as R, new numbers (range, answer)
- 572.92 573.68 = 0.8136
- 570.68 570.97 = 0.8723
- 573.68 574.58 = 0.8398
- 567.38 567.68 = 0.8022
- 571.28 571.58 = 0.8791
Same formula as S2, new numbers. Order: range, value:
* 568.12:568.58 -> 0.7917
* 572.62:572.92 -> 0.7638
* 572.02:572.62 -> 0.7923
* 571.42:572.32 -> 0.8695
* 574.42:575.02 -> 0.885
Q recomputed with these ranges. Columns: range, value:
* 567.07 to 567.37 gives 0.763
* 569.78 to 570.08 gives 0.764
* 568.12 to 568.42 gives 0.759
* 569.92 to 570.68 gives 0.813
